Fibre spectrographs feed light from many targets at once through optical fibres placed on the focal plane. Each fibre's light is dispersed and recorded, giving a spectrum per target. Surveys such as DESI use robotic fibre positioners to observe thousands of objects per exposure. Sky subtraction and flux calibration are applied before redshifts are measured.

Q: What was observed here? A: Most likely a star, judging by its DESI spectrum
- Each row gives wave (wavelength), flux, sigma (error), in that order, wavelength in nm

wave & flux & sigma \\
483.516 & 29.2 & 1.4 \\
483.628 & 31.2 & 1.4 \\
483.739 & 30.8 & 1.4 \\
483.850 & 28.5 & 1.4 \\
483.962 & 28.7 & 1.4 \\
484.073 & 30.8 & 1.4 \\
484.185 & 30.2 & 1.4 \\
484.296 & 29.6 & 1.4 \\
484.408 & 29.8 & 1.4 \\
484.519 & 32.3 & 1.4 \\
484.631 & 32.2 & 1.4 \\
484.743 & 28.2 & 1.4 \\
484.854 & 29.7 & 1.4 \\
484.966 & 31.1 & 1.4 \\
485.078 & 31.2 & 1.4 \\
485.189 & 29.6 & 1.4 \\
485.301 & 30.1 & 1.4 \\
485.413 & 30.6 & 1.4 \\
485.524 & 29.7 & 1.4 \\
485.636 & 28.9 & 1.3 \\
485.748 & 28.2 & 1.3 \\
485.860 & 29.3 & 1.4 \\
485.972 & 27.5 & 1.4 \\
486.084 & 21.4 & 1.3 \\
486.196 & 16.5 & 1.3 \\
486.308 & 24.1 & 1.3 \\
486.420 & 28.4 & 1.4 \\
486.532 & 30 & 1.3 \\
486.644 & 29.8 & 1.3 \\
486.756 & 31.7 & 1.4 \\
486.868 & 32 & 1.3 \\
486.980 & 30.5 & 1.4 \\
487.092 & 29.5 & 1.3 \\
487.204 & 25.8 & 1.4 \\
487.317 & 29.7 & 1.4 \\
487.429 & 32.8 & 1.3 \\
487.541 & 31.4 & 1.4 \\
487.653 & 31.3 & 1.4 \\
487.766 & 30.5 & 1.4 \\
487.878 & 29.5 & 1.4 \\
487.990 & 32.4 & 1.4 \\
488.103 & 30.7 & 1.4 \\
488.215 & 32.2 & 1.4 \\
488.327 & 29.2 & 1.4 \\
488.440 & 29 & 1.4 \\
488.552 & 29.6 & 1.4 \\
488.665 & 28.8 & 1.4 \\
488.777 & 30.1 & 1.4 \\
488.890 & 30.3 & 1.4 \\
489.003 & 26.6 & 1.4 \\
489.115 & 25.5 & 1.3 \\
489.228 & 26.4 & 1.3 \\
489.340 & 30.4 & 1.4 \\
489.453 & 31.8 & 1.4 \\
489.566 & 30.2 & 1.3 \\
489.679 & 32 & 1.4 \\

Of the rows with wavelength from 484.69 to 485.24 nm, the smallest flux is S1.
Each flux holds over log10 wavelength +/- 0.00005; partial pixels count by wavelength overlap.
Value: 28.2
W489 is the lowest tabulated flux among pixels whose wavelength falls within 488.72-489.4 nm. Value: 25.5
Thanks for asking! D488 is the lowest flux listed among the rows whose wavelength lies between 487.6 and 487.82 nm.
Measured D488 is 30.5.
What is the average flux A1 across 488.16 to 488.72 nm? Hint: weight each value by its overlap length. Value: 29.7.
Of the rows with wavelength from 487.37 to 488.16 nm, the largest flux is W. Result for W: 32.8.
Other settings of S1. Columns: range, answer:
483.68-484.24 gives 28.5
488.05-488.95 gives 28.8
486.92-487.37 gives 25.8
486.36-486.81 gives 28.4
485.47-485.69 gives 28.9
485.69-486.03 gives 27.5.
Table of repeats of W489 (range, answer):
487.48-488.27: 29.5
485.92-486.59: 16.5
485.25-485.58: 29.7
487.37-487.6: 31.4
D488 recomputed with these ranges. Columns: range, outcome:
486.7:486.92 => 31.7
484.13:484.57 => 29.6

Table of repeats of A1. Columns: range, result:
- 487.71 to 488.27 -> 31.1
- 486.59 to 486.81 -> 30.8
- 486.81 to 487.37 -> 29.5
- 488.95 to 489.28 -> 26.2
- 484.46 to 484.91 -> 30.6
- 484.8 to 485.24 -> 30.4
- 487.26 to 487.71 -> 31.2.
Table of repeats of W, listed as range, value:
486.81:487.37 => 32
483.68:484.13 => 30.8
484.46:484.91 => 32.3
